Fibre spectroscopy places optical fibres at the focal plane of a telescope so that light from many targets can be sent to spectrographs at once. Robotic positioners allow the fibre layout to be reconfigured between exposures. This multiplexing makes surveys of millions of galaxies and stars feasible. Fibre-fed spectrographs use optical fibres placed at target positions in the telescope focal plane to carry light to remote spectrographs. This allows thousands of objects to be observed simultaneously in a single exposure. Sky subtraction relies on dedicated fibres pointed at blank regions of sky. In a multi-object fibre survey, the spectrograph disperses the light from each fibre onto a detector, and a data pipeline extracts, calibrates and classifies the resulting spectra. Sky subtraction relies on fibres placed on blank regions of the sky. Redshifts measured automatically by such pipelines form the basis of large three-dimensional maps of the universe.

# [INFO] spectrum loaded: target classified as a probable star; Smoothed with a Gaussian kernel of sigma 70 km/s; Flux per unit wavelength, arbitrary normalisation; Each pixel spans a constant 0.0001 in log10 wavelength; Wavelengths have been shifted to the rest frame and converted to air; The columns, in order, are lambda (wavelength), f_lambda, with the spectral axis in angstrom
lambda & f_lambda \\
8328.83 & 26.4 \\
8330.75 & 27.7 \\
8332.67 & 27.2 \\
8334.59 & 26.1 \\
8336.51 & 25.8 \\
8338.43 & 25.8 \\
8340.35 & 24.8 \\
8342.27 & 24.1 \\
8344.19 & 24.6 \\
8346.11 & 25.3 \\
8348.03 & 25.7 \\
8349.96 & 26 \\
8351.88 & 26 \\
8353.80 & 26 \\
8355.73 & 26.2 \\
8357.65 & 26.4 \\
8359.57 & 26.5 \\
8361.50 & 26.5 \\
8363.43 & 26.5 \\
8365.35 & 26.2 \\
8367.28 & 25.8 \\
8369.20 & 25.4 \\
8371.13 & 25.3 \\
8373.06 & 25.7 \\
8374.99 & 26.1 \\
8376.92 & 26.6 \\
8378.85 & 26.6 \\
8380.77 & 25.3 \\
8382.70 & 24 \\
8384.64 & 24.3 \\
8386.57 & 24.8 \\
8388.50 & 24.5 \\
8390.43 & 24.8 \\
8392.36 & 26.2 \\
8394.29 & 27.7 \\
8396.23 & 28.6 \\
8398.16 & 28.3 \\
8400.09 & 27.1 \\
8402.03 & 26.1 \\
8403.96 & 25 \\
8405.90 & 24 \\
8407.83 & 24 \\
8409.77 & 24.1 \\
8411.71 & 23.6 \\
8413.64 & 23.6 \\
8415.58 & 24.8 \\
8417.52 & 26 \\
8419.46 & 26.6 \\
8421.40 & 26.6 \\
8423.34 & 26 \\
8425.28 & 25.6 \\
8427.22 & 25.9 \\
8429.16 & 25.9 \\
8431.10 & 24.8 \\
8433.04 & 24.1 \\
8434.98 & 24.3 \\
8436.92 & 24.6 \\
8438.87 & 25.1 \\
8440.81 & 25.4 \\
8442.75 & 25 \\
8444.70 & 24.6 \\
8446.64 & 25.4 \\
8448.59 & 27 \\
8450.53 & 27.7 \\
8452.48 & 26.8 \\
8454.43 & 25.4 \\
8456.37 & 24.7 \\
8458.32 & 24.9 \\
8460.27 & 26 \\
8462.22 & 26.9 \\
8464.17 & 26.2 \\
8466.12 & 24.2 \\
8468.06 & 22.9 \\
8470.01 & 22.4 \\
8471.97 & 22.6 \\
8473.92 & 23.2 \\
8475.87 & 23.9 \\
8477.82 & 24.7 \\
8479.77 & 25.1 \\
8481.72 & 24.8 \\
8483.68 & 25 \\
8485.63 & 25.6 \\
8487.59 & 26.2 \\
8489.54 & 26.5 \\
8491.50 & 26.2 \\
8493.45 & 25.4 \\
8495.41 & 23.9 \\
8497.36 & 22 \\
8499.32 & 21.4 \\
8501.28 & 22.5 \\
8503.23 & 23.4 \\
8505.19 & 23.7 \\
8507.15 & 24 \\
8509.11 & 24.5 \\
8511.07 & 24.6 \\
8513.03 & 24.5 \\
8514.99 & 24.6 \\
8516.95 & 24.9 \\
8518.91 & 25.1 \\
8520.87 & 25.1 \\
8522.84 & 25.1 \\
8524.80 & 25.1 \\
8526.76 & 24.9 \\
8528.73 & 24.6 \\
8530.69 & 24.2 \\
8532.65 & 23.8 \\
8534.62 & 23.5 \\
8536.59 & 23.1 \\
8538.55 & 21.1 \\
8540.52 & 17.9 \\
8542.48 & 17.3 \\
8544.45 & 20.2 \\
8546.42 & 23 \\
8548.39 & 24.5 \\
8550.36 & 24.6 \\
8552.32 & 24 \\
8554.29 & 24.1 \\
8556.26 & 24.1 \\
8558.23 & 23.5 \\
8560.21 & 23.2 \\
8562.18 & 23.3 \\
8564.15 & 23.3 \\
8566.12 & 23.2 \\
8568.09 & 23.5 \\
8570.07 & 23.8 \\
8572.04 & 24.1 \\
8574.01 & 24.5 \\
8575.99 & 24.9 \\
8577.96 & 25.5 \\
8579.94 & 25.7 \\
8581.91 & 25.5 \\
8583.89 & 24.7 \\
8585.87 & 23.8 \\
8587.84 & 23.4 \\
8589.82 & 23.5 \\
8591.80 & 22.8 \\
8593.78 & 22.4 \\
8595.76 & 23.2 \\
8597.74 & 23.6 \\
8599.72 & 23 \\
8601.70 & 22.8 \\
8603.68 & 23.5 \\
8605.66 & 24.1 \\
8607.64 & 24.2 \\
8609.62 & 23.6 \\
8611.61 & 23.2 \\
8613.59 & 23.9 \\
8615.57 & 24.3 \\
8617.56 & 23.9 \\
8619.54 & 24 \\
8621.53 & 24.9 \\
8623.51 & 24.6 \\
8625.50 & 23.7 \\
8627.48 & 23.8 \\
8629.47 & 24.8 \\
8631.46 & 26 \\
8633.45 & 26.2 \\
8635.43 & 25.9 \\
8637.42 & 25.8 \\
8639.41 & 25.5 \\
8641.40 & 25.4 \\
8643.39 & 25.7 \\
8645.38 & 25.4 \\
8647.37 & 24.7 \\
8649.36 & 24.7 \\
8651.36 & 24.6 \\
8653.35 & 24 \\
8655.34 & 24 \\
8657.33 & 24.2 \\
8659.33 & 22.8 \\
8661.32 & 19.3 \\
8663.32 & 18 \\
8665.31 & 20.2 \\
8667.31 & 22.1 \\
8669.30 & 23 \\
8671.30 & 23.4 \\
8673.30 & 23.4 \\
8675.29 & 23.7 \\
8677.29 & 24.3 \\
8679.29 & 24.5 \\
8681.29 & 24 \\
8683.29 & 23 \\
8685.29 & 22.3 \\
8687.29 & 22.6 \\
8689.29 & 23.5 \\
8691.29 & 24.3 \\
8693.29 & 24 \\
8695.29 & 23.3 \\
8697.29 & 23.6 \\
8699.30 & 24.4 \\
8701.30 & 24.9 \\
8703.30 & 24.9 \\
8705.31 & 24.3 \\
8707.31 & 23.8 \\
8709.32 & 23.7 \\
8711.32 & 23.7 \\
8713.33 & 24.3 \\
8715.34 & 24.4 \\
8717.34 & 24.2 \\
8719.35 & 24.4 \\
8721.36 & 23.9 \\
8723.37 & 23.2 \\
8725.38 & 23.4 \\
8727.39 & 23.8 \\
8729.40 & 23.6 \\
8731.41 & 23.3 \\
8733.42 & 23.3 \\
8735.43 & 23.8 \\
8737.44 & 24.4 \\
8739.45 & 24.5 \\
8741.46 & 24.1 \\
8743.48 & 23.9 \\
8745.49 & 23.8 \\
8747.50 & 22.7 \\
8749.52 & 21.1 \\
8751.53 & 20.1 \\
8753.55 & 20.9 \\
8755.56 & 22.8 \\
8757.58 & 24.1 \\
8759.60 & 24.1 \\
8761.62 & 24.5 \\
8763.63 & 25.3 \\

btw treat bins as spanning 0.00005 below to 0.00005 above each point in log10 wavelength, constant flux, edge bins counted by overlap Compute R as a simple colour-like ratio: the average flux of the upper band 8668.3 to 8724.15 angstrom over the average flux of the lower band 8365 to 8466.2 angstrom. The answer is 0.9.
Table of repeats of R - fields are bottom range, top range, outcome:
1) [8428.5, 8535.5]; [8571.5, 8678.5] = 0.97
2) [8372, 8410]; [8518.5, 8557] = 0.90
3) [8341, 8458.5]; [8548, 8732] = 0.93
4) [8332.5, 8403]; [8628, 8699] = 0.92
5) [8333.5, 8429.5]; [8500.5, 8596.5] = 0.92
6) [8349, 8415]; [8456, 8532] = 0.95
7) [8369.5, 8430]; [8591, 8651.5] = 0.95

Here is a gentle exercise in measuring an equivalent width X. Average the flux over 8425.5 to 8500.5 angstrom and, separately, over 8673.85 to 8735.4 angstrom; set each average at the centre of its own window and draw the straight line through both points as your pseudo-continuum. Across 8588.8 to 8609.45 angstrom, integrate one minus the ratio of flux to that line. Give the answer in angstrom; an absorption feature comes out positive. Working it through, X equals 0.8 angstrom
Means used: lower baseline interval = 24.9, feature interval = 23.3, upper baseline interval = 23.8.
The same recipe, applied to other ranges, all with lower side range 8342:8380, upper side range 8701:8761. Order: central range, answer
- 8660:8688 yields 1.76 angstrom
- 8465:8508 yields 1.77 angstrom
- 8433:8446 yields 0.32 angstrom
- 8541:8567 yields 1.94 angstrom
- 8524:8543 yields 1.66 angstrom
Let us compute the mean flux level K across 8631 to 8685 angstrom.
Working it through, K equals 23.8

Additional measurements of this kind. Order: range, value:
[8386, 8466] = 25.6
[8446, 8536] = 24.7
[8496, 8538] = 24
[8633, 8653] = 25.3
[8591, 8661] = 24.2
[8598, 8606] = 23.3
